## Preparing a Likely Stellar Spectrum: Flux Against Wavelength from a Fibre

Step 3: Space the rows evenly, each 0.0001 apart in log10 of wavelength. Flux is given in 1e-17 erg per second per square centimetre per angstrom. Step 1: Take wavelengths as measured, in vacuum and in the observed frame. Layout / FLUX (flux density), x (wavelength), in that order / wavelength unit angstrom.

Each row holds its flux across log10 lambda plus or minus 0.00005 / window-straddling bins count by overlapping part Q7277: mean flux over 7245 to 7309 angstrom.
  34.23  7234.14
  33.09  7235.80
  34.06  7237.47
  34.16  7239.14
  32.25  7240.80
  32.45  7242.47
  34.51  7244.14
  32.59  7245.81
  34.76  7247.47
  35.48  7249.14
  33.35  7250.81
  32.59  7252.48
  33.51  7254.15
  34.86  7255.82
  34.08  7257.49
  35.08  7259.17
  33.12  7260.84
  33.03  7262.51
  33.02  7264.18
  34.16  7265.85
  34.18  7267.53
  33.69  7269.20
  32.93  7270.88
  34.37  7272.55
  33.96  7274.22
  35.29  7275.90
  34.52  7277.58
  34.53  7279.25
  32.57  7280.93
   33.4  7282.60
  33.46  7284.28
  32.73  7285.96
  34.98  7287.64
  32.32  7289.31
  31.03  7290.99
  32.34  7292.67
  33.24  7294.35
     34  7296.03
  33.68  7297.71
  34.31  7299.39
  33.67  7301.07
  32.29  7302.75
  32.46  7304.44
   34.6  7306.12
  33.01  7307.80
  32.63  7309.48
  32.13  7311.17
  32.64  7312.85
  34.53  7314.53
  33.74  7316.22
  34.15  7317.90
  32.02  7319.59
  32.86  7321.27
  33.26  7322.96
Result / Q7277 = 33.6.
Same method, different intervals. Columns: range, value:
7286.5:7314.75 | 33.1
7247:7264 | 33.9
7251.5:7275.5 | 33.8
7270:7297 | 33.5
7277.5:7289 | 33.7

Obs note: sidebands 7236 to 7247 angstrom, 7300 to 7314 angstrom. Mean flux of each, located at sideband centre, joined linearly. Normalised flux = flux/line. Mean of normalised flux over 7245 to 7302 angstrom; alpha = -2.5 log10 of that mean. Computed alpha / -0.02 mag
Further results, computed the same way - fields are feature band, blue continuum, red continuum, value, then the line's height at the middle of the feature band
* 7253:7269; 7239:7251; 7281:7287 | -0.01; 33.5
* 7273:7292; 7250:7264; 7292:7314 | 0.00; 33.4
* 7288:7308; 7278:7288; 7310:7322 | 0.01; 33.4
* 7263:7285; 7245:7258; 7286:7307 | -0.01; 33.6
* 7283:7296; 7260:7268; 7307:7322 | 0.01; 33.3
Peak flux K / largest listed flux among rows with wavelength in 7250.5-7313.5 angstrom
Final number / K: 35.29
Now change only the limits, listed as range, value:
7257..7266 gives 35.08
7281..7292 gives 34.98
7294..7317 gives 34.6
